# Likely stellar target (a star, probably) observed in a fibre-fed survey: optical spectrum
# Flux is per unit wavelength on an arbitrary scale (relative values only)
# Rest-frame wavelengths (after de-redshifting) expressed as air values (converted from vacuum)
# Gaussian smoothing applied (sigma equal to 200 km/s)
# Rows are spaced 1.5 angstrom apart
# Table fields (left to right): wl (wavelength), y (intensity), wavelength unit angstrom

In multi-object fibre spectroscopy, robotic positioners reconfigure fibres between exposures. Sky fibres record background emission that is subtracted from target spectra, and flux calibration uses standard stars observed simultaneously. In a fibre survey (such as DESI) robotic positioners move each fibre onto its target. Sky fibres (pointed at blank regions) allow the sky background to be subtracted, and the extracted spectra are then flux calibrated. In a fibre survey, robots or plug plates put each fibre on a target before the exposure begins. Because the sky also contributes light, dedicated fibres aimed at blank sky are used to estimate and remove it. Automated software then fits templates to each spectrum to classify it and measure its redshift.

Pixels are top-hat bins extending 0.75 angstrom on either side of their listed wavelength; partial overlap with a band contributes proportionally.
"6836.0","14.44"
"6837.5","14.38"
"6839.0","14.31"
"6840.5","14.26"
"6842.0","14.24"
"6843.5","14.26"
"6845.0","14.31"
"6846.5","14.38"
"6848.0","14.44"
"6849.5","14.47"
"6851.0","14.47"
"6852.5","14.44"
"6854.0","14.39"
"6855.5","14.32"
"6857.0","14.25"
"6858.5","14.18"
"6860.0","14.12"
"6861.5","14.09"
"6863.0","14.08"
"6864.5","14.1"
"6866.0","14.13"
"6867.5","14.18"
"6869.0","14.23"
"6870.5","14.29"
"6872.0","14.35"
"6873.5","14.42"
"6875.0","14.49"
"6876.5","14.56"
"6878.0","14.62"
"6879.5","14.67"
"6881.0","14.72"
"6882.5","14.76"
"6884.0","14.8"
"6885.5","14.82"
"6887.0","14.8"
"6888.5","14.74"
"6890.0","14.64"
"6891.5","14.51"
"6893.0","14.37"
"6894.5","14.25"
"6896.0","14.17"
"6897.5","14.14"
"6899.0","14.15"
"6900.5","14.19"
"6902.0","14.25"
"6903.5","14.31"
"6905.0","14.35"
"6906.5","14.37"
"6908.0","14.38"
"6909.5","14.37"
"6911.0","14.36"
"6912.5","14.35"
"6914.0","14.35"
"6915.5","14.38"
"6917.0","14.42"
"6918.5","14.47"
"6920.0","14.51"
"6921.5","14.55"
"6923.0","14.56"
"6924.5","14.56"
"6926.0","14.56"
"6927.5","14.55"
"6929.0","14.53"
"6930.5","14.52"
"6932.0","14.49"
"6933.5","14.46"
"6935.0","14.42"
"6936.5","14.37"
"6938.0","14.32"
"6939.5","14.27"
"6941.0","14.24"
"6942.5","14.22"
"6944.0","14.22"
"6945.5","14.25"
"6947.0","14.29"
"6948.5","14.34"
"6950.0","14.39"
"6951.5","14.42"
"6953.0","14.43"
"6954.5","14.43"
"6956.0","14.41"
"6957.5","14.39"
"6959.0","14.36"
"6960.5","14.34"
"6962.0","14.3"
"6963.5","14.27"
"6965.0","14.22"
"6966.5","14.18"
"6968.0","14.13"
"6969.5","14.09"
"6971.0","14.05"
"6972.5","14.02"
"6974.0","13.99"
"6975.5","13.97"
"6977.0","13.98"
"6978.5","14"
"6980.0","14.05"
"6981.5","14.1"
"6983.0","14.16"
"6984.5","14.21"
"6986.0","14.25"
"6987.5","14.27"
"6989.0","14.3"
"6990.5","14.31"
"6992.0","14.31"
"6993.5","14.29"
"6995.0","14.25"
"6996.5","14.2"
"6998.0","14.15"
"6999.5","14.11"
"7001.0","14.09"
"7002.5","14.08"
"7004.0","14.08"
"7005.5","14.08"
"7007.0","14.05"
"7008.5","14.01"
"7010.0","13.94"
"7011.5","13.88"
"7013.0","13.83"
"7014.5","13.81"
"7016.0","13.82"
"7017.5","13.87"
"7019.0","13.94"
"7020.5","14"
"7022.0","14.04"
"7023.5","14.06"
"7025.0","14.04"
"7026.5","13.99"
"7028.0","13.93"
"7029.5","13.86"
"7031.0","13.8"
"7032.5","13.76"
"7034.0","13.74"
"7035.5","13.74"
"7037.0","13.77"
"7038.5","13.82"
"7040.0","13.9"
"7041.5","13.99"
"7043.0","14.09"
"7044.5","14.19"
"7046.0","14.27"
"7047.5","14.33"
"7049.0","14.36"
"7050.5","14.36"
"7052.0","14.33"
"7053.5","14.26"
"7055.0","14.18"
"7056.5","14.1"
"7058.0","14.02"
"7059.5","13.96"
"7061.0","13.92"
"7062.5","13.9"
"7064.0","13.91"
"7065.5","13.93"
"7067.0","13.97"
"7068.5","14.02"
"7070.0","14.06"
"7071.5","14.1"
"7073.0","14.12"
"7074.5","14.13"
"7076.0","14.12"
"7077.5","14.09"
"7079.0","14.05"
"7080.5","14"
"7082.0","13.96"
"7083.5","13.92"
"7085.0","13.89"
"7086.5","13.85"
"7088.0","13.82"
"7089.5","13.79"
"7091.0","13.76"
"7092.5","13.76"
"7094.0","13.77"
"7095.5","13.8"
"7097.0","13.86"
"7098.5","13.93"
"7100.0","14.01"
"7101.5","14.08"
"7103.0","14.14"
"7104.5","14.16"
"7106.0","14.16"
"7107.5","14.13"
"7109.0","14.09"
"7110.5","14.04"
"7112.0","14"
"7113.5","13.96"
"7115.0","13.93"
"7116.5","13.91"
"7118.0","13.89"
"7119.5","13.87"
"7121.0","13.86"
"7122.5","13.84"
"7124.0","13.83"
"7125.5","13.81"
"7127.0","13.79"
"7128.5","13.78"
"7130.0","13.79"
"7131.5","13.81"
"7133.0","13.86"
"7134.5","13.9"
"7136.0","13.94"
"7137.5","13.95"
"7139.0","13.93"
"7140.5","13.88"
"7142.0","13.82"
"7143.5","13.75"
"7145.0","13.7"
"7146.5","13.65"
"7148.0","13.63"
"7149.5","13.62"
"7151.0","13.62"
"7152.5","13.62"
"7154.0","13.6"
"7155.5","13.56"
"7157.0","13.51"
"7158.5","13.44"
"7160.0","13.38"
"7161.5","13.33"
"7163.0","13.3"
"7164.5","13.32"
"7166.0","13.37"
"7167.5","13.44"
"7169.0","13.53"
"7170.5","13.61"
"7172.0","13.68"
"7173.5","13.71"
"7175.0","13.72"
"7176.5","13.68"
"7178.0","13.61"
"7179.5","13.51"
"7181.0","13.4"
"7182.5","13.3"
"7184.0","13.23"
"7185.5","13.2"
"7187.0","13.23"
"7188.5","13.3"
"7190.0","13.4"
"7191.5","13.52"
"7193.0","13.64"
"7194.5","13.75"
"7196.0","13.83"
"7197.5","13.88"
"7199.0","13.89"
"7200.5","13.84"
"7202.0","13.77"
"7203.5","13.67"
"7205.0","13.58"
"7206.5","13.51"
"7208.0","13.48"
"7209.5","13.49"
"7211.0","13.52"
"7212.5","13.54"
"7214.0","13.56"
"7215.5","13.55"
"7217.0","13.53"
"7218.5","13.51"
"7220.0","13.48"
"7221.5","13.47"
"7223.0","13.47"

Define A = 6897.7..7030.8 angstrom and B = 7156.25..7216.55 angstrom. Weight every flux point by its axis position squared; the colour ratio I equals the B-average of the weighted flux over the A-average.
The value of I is 1.0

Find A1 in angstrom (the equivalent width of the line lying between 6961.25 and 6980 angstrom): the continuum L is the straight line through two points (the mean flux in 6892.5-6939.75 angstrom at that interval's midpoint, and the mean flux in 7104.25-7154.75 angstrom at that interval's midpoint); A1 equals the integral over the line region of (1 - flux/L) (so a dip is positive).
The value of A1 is 0.2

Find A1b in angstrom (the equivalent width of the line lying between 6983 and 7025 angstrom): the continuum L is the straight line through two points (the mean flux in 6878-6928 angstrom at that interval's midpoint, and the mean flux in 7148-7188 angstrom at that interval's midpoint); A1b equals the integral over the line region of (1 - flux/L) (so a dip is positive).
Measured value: 0.0 angstrom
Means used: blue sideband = 14.5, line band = 14.1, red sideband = 13.5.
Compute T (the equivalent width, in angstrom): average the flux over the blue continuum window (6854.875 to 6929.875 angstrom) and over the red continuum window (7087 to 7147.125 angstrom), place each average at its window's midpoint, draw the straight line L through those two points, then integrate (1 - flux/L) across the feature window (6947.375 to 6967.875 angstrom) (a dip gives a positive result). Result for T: -0.1 angstrom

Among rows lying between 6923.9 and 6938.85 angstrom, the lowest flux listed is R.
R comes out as 14.32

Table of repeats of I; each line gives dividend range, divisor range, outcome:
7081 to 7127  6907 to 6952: 1.02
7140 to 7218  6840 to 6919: 1.03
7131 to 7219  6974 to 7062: 1.01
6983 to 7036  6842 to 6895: 1.01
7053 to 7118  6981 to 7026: 1.02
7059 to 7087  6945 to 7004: 1.01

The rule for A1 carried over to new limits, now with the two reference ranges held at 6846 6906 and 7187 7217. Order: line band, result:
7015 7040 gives 0.2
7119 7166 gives 0.2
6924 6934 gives -0.2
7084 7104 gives 0.0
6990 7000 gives -0.1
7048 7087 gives -0.4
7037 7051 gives -0.1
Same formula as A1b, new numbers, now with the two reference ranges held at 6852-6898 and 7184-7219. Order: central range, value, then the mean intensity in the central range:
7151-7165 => 0.2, 13.5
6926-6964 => -0.4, 14.4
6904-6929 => -0.2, 14.4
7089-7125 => -0.3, 13.9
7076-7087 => -0.1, 14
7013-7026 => 0.1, 13.9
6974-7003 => -0.1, 14.2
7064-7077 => -0.1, 14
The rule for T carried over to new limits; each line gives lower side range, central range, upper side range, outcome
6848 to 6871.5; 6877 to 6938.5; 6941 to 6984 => -0.99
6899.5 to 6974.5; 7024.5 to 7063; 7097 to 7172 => 0.04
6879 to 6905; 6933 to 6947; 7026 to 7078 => 0.04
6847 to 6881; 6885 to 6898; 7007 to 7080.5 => -0.19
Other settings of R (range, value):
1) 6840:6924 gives 14.08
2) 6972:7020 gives 13.81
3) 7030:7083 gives 13.74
